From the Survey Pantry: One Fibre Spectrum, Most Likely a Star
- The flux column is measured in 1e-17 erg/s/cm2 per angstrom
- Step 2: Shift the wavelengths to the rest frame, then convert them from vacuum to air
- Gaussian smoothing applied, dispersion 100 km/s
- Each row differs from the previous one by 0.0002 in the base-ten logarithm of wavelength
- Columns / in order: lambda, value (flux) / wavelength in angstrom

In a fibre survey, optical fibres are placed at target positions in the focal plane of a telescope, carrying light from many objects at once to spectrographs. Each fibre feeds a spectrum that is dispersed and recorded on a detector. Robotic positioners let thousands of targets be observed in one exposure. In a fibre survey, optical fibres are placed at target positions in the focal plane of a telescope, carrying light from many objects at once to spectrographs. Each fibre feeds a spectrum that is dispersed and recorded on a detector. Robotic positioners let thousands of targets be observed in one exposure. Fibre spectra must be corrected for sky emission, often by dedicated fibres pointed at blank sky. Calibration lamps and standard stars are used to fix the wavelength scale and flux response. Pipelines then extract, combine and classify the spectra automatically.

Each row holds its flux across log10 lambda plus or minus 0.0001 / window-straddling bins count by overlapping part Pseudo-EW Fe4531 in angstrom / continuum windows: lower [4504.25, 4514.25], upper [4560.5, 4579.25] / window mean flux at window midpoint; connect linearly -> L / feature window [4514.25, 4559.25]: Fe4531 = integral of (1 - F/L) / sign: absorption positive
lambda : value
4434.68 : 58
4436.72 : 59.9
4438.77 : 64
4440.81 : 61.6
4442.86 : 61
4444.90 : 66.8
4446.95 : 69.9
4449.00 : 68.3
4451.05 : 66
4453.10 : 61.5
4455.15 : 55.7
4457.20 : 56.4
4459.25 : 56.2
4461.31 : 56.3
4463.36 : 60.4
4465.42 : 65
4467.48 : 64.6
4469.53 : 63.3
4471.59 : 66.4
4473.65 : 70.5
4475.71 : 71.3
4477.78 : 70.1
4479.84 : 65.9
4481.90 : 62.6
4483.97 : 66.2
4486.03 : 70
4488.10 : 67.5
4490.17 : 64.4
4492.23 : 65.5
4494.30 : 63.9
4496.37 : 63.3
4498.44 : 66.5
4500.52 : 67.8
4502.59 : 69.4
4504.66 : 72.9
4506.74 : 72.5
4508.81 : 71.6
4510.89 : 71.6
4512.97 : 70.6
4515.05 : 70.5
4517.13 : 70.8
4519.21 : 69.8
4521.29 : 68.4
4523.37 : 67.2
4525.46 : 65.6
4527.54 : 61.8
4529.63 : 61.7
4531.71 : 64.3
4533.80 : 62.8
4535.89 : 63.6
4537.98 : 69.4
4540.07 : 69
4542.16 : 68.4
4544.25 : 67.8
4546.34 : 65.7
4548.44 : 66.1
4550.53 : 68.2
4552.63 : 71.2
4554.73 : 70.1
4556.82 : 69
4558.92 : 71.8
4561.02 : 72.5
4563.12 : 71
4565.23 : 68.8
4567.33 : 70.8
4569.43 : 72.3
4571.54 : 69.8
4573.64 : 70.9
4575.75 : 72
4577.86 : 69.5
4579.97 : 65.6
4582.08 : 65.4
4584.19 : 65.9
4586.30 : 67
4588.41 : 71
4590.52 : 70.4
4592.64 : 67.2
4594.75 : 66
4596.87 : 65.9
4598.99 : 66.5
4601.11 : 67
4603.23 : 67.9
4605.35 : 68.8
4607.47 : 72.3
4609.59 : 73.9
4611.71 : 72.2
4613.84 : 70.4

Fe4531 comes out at 2.5 angstrom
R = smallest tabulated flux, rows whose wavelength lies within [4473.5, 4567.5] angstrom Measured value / 61.7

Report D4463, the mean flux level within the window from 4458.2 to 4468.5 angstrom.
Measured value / 60.5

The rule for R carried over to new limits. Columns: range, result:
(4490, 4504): 63.3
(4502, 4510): 69.4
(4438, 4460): 55.7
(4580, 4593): 65.4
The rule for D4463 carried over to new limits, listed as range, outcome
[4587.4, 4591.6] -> 70.6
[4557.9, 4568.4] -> 71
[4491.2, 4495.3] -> 64.8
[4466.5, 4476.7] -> 67.3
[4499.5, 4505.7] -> 70.1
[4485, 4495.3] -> 66.3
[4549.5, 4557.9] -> 69.6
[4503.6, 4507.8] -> 72.8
